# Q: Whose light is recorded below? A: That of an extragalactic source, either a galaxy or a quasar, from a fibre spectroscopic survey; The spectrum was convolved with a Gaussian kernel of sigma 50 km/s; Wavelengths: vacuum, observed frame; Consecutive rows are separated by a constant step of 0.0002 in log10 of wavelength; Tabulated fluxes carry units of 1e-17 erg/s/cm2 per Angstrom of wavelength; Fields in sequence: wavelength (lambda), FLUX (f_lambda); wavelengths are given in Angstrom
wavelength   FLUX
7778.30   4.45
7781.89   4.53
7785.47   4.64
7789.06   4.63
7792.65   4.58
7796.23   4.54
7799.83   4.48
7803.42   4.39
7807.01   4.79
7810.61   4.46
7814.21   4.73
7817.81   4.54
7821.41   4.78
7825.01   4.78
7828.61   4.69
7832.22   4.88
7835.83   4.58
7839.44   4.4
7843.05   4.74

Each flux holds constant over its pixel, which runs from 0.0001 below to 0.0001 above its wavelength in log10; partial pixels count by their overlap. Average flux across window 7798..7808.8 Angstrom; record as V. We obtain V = 4.55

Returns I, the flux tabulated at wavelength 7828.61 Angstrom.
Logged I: 4.69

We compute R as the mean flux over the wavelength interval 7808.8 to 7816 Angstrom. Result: 4.59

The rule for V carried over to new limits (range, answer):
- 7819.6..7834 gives 4.78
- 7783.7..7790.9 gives 4.63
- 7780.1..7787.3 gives 4.59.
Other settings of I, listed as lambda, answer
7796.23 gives 4.54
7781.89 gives 4.53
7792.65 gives 4.58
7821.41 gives 4.78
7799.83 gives 4.48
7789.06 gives 4.63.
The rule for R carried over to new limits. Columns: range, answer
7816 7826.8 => 4.7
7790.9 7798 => 4.57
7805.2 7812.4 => 4.62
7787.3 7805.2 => 4.52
